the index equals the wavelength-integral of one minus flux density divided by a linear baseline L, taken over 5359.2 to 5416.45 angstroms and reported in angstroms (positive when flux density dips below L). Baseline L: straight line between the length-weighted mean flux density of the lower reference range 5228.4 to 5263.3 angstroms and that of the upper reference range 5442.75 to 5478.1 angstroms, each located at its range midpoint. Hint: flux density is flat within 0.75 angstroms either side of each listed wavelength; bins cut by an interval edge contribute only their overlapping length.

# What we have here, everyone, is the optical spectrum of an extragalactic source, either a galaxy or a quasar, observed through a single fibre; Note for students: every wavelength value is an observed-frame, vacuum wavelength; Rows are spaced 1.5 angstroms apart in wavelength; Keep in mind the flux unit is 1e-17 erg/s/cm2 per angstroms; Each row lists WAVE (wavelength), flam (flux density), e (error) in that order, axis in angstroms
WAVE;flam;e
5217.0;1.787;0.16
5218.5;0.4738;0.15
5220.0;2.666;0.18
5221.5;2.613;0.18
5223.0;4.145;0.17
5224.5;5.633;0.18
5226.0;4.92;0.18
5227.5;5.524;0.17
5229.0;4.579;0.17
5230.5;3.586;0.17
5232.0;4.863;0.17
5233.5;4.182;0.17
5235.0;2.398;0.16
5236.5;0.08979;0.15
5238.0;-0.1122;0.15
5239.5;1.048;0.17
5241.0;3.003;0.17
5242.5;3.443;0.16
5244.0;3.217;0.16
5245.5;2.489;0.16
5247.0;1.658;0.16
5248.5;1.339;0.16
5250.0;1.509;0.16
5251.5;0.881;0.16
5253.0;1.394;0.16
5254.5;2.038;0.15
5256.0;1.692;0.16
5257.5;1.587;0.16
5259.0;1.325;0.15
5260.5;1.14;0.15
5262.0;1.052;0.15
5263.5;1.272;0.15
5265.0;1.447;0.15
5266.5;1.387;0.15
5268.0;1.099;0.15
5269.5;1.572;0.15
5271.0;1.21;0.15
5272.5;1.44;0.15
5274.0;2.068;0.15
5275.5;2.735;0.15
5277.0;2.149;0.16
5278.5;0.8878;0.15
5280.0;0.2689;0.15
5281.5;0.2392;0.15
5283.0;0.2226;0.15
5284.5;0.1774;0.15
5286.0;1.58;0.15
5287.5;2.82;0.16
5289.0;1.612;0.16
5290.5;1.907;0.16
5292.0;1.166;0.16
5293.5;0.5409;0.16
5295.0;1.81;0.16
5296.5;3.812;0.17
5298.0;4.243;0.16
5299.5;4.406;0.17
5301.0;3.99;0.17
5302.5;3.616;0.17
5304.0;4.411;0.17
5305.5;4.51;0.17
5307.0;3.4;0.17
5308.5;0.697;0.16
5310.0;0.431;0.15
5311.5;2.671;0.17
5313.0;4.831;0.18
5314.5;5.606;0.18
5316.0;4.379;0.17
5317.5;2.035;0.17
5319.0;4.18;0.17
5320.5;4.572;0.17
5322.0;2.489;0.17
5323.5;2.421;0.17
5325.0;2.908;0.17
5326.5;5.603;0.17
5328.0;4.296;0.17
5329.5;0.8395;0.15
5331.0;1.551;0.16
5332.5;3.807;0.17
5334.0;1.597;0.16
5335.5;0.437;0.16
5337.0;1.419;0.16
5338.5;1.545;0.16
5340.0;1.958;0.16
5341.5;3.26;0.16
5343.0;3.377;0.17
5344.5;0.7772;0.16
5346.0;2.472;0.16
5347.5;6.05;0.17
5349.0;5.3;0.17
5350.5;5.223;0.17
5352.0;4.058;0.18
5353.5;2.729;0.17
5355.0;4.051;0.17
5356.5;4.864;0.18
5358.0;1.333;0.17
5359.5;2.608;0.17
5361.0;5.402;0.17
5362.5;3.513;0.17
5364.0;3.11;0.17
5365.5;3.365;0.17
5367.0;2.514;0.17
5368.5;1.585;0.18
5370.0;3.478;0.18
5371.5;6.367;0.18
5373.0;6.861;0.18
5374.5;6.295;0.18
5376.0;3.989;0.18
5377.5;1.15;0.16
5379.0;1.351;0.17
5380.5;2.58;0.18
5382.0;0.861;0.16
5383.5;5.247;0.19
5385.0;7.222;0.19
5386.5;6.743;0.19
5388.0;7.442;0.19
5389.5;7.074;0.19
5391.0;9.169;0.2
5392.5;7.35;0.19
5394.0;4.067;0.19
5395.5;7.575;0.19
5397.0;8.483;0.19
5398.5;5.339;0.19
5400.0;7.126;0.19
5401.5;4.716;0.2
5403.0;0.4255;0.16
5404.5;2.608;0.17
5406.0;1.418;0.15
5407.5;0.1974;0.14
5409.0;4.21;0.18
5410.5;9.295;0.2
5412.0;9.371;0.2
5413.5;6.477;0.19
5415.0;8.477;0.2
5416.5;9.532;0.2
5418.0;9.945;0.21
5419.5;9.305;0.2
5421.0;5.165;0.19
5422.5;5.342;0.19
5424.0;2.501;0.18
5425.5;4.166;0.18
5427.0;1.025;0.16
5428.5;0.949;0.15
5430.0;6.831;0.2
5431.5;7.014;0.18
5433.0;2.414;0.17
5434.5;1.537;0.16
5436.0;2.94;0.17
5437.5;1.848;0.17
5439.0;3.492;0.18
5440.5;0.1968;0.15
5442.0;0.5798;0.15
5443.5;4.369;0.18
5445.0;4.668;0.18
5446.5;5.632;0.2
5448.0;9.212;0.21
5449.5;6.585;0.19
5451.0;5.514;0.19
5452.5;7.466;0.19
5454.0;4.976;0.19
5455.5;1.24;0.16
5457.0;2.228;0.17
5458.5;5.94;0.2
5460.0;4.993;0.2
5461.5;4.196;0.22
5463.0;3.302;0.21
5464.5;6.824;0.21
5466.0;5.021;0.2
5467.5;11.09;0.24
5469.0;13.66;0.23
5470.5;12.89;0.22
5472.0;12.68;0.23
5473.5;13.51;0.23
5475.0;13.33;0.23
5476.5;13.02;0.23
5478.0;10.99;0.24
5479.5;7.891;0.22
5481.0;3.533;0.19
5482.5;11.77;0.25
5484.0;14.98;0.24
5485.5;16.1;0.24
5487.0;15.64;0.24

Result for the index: 8.1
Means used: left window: 2.08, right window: 7.58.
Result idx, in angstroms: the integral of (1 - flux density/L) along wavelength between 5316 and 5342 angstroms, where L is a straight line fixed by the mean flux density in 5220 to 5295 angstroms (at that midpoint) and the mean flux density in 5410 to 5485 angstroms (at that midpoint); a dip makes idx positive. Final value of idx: 7.1 angstroms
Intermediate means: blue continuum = 2.03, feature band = 2.69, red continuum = 6.62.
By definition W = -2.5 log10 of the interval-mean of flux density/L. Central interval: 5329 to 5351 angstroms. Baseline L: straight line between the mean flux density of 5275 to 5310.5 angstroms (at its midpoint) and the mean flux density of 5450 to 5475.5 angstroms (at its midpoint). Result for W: 0.38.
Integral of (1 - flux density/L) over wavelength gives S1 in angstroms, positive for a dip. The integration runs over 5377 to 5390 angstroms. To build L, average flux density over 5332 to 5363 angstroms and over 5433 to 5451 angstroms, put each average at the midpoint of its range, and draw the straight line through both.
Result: -4.0 angstroms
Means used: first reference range 3.12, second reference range 3.75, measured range 4.42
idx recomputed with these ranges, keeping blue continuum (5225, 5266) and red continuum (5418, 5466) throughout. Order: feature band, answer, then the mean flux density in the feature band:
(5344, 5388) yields -4.1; 3.91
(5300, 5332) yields -3.0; 3.32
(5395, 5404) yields -3.6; 5.47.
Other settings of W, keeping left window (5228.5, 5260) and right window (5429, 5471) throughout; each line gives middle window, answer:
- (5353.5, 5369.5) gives 0.20 mag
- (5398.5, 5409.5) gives 0.40 mag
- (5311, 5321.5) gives -0.25 mag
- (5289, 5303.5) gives 0.06 mag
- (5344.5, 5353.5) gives -0.12 mag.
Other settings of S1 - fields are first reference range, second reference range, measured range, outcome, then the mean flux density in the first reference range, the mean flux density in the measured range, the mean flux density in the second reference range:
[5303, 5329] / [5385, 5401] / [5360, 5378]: 5.9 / 3.47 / 3.99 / 7.01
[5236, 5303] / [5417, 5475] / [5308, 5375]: 0.8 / 1.74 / 3.31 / 5.68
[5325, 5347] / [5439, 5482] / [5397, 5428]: -1.1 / 2.41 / 5.37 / 6.95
